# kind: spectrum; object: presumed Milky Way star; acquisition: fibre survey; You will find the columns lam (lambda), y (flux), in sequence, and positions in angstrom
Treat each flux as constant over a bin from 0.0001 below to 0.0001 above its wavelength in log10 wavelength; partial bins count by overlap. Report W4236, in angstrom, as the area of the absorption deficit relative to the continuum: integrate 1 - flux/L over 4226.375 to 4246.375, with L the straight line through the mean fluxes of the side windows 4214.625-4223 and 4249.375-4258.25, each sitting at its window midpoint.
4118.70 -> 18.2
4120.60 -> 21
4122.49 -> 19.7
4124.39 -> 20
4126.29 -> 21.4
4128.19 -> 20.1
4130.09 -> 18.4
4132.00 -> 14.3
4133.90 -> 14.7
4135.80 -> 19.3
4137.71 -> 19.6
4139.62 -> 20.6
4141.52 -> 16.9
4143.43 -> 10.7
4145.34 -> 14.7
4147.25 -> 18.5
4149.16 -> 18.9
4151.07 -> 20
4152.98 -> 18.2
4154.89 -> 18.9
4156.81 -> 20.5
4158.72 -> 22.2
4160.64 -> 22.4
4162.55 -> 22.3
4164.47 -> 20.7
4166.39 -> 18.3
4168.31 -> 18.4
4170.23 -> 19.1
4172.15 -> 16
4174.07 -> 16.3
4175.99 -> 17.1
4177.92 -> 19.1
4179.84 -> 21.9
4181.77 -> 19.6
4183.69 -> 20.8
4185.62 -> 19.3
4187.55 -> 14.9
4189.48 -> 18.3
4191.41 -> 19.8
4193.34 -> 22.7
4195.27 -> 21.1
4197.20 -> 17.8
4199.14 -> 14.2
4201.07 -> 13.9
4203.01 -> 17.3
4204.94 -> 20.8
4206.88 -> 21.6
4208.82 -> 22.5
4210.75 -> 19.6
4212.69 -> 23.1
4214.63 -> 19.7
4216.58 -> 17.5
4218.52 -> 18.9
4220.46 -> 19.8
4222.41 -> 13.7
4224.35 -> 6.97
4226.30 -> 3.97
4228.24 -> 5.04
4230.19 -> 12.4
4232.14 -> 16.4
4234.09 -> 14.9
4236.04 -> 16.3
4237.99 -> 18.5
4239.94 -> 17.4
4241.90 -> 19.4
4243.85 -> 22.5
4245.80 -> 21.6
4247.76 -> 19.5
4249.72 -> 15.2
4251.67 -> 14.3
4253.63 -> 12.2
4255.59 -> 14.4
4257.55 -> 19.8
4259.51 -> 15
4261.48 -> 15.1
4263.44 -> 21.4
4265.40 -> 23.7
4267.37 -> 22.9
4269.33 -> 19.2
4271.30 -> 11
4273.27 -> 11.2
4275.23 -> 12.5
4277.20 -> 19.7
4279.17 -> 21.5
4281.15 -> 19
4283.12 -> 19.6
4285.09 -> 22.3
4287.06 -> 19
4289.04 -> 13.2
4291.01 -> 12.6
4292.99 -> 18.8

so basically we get 0.64 angstrom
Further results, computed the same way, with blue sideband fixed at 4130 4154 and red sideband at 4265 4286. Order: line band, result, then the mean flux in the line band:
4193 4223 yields -2.1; 19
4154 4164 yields -2.2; 21.2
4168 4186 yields -1.3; 18.8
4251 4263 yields 1.8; 15.4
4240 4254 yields 0.0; 18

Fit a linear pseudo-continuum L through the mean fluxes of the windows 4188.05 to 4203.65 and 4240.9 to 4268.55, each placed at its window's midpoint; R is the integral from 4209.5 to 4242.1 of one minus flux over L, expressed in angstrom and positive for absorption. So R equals 4.90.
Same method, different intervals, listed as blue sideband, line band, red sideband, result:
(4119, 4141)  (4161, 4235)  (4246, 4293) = 2.43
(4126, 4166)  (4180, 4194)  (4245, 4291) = -0.89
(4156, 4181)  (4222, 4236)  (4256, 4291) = 5.88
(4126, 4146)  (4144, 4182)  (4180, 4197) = -1.28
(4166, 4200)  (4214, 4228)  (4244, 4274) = 3.30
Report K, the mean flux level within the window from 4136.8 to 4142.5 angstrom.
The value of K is 19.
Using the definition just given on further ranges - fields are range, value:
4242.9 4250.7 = 19.7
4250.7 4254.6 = 13.2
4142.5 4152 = 16.6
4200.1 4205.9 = 17.3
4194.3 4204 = 16.9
